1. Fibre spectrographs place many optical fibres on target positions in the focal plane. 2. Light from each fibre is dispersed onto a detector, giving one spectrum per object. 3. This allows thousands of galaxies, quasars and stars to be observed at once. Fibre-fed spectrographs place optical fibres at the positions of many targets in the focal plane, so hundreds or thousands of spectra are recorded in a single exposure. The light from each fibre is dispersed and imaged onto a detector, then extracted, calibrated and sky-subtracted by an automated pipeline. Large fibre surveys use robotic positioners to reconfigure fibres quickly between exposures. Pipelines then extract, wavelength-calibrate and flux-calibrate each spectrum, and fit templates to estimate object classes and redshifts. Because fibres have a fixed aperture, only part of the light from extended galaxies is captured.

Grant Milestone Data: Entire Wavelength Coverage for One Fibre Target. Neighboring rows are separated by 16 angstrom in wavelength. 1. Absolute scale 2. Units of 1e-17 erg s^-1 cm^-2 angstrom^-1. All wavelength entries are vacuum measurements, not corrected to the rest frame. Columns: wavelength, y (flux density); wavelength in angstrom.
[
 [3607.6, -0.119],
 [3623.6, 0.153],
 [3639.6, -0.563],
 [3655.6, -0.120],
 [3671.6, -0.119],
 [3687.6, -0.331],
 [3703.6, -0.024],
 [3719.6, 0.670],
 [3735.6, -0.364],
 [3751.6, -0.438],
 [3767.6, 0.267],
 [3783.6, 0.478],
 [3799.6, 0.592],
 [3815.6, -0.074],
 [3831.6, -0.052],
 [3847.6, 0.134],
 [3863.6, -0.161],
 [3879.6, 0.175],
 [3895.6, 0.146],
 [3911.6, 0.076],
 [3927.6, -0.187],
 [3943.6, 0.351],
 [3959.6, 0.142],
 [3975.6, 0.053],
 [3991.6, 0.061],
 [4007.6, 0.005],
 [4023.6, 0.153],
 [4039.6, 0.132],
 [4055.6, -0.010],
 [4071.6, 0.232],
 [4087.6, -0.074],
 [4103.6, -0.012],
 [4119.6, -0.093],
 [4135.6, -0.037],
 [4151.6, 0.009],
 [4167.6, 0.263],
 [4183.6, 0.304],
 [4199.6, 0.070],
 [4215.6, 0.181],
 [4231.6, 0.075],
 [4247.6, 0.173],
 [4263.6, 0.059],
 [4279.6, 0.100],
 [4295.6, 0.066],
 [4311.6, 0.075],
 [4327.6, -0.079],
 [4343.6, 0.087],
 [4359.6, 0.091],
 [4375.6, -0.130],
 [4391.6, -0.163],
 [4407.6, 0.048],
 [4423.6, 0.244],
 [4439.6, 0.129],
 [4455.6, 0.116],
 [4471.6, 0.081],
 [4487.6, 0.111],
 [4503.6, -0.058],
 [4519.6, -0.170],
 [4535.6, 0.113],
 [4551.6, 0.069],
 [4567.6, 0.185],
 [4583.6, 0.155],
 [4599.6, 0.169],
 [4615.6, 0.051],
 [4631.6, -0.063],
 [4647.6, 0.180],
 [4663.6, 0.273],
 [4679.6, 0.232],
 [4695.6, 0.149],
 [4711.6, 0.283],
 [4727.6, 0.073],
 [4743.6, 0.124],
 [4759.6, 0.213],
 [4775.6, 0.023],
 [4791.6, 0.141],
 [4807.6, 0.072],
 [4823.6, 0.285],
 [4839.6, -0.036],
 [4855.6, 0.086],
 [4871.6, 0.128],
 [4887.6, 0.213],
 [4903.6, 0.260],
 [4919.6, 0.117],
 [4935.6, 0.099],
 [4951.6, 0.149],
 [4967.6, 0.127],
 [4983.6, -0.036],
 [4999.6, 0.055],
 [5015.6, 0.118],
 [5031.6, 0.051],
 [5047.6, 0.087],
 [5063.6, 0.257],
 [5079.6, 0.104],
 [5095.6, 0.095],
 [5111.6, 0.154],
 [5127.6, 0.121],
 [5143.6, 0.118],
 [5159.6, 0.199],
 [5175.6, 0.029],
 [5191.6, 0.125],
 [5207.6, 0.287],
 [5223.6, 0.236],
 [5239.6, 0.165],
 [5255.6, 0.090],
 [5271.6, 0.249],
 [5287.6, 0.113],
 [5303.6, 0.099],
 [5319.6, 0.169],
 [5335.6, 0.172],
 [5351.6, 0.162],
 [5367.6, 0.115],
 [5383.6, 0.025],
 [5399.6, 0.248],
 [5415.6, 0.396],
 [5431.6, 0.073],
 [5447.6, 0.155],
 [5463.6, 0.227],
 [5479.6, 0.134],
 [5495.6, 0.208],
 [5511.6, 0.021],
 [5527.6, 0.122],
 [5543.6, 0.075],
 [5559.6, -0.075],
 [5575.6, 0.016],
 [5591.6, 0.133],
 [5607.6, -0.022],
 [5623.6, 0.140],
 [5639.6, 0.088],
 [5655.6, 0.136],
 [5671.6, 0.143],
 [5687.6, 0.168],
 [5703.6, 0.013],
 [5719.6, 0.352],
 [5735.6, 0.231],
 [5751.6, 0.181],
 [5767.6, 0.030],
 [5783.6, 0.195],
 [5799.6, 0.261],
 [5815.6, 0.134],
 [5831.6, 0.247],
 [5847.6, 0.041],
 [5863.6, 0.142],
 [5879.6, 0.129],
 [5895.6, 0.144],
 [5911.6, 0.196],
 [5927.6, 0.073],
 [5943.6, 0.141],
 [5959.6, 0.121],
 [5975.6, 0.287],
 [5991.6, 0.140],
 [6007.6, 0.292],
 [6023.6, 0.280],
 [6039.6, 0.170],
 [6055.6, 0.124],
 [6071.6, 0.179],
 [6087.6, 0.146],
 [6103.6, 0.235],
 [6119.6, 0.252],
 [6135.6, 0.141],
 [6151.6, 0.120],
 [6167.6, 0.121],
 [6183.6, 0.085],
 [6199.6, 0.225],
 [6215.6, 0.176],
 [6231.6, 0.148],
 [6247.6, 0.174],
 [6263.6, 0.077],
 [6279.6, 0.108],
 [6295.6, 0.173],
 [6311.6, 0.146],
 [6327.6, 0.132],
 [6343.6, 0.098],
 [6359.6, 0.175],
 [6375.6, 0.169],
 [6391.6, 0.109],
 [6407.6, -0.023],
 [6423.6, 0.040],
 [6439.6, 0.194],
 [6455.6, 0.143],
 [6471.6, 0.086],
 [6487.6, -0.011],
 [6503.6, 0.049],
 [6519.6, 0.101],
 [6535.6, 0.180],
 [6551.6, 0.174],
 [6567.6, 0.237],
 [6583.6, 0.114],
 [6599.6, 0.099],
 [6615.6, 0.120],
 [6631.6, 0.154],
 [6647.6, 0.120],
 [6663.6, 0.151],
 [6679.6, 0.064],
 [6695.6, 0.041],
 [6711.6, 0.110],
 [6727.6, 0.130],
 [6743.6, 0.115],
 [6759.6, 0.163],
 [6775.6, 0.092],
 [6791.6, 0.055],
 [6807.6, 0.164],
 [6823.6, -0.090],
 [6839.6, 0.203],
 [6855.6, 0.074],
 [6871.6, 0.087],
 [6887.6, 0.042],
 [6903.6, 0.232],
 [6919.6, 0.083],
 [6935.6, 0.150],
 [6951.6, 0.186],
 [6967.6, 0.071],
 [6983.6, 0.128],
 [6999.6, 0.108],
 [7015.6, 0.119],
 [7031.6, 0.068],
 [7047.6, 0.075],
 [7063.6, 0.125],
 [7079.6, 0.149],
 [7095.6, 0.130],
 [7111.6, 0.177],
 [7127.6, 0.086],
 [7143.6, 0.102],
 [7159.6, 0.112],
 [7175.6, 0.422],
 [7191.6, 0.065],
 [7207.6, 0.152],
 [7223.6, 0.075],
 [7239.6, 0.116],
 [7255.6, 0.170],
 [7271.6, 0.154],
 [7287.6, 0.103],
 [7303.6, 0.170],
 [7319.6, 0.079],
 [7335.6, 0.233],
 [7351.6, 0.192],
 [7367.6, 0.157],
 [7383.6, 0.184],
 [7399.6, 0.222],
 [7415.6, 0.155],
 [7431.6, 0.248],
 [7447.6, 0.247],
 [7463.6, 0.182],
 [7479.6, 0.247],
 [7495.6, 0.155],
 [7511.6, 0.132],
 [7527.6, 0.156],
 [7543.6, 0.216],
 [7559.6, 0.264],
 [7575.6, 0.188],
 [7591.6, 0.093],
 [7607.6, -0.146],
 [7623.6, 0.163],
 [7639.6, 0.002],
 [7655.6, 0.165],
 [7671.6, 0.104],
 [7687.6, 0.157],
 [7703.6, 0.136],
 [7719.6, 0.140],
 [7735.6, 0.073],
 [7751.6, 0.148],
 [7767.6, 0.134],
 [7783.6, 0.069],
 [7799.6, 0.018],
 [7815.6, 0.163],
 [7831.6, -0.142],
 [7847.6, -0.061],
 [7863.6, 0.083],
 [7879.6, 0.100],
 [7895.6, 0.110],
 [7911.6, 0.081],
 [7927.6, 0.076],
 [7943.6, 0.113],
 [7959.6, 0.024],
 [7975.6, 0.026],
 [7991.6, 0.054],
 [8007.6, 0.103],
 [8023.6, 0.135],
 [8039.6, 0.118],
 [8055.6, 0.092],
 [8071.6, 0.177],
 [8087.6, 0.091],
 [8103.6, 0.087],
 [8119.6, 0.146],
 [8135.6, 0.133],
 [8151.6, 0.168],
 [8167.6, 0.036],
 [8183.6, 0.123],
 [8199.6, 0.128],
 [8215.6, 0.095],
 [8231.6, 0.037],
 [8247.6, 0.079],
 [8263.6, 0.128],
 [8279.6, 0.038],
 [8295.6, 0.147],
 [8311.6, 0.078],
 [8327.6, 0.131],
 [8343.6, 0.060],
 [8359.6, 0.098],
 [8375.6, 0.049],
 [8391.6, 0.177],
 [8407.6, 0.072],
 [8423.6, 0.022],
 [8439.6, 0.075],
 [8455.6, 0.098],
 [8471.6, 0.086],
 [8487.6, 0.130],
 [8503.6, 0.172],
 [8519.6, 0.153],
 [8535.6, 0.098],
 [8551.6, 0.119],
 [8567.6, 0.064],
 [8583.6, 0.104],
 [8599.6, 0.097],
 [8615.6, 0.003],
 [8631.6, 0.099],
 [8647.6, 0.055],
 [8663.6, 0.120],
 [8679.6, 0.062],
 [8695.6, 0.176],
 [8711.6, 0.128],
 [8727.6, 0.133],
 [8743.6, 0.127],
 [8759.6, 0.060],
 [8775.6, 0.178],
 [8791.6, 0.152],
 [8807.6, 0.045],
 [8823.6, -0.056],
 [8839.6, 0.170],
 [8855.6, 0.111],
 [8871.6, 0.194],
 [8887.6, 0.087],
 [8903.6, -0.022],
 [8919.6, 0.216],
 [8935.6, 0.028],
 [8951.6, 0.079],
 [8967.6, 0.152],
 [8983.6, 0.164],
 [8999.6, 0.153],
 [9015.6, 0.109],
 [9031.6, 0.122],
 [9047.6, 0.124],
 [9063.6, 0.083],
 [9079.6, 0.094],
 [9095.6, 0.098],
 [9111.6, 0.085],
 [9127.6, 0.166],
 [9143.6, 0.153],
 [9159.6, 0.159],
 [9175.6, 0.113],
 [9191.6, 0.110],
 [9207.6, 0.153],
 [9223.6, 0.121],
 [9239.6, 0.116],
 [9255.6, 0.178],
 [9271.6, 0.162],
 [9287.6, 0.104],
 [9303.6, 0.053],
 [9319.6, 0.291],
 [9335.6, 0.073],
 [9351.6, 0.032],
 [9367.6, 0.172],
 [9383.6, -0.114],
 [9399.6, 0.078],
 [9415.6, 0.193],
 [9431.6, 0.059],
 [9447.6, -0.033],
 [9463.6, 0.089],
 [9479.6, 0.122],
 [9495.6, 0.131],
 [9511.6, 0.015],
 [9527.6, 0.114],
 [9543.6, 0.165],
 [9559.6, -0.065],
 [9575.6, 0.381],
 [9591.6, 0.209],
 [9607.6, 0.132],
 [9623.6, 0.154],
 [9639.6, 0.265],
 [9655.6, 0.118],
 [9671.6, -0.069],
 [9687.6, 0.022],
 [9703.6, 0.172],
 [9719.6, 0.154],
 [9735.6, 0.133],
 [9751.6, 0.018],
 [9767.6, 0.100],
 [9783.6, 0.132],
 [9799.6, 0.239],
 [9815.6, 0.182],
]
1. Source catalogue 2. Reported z 0.925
